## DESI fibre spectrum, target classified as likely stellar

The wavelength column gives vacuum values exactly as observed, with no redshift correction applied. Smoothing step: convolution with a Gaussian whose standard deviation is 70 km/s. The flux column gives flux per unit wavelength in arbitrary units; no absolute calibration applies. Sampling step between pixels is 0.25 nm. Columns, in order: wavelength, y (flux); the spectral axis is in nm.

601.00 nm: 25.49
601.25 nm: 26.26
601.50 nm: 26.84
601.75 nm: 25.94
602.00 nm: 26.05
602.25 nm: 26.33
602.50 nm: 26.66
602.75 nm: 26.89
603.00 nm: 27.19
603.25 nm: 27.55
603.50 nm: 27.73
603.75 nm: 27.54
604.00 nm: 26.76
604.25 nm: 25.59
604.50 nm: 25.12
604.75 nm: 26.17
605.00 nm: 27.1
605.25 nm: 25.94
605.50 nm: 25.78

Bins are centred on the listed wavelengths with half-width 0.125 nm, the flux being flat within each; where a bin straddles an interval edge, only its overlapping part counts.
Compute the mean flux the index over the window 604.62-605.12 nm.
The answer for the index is 26.6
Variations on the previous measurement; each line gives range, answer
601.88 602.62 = 26.3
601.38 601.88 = 26.4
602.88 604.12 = 27.4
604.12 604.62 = 25.4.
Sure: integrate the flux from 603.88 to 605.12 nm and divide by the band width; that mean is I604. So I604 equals 26.1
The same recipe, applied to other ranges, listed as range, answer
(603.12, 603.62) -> 27.6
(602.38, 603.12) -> 26.9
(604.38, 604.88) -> 25.7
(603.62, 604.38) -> 26.6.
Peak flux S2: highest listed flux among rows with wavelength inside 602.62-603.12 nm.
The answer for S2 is 27.19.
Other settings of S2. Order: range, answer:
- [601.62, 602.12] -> 26.05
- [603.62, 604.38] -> 27.54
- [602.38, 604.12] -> 27.73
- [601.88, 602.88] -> 26.89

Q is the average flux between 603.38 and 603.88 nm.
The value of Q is 27.6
